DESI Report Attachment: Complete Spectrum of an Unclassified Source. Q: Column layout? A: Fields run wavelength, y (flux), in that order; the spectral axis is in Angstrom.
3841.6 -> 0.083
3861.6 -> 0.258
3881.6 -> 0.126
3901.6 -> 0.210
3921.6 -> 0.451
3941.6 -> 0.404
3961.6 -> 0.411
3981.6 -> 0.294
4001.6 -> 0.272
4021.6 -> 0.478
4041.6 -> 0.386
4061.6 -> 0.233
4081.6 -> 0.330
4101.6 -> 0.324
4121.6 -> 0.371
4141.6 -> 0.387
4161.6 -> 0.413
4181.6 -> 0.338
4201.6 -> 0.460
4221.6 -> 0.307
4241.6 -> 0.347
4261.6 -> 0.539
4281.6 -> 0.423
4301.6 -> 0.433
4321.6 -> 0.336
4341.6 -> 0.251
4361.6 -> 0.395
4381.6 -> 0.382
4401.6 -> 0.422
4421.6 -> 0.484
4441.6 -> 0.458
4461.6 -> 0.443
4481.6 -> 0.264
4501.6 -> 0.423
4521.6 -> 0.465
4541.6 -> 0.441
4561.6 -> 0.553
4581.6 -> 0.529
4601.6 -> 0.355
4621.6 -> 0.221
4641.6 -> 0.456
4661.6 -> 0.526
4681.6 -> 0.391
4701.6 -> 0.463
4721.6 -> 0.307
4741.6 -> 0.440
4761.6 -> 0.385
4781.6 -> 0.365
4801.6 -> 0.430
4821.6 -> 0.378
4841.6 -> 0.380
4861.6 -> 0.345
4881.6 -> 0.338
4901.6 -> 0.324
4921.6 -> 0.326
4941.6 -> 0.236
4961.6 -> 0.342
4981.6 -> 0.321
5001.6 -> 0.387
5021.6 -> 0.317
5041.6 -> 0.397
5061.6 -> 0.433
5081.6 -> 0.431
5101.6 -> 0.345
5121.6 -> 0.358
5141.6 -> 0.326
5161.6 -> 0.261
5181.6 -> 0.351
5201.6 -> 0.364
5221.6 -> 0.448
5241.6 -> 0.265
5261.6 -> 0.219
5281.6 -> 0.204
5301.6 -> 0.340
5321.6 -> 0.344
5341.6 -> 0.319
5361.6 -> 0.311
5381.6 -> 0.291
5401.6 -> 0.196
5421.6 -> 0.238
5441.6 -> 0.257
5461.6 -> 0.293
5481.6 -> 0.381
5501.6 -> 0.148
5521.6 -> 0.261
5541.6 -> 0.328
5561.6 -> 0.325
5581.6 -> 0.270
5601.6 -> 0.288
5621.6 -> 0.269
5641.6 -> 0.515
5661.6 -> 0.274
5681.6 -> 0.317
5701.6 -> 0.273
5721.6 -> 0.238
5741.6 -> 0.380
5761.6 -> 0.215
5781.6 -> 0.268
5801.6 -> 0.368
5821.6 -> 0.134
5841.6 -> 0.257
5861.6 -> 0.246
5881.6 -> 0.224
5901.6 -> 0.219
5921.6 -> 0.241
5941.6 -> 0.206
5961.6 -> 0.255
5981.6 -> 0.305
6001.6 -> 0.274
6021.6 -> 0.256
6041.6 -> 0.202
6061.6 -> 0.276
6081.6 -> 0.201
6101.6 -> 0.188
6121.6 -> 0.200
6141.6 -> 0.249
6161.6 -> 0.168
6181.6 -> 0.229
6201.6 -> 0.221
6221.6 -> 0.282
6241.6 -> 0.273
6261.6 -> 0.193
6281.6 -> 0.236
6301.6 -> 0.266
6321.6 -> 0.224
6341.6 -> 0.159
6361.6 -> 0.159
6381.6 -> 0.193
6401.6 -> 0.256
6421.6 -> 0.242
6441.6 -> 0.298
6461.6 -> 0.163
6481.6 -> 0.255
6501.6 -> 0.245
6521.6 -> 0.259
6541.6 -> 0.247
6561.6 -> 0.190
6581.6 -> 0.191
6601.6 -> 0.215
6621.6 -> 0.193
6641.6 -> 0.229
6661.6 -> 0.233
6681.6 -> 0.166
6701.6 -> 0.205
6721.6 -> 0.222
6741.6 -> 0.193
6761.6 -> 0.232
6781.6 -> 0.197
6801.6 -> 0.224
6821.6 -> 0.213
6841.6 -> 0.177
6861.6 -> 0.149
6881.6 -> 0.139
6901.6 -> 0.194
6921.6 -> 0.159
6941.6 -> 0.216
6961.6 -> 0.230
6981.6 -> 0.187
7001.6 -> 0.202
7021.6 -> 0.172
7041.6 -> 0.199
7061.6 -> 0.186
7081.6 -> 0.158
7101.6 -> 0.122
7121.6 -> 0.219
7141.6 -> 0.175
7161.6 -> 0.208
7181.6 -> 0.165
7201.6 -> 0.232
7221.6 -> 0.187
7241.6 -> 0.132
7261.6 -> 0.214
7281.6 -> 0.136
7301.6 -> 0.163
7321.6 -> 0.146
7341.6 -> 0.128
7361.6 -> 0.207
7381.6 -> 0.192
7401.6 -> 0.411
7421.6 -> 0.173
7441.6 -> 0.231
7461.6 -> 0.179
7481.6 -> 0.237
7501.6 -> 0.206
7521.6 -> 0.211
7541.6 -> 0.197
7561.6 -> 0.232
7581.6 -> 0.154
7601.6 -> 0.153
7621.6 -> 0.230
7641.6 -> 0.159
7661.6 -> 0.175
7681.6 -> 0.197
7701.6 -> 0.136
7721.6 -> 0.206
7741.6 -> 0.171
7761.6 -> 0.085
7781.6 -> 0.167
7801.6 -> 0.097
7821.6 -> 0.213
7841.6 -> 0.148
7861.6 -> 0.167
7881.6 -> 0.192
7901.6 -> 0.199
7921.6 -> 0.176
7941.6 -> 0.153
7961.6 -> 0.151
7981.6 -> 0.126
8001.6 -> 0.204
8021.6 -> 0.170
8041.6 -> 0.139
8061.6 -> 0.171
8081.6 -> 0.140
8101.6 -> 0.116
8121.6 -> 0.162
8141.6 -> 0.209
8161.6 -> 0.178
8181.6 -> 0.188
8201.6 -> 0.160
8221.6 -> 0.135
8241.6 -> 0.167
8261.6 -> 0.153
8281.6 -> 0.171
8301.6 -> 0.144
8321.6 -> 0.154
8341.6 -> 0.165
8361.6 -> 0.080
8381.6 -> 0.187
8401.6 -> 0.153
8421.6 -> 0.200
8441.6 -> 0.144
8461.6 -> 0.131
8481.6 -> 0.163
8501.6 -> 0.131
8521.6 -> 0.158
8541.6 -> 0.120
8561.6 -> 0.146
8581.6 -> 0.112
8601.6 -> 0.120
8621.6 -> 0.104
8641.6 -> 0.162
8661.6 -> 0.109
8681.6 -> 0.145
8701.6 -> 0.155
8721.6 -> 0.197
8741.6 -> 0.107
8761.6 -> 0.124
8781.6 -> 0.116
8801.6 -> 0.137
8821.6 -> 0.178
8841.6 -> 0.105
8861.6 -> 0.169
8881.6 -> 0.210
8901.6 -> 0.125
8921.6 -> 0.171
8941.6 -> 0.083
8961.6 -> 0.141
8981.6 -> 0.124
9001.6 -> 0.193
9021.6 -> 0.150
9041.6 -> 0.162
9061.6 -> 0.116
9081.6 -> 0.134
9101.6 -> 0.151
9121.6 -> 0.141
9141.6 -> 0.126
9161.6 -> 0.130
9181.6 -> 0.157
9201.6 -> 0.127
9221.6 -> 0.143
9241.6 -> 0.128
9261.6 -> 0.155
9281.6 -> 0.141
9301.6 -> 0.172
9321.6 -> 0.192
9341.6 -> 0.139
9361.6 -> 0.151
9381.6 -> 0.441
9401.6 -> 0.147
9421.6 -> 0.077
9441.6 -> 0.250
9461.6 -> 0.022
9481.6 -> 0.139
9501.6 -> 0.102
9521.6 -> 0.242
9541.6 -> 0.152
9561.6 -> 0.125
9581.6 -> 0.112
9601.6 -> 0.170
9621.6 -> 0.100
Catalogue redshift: 0.126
